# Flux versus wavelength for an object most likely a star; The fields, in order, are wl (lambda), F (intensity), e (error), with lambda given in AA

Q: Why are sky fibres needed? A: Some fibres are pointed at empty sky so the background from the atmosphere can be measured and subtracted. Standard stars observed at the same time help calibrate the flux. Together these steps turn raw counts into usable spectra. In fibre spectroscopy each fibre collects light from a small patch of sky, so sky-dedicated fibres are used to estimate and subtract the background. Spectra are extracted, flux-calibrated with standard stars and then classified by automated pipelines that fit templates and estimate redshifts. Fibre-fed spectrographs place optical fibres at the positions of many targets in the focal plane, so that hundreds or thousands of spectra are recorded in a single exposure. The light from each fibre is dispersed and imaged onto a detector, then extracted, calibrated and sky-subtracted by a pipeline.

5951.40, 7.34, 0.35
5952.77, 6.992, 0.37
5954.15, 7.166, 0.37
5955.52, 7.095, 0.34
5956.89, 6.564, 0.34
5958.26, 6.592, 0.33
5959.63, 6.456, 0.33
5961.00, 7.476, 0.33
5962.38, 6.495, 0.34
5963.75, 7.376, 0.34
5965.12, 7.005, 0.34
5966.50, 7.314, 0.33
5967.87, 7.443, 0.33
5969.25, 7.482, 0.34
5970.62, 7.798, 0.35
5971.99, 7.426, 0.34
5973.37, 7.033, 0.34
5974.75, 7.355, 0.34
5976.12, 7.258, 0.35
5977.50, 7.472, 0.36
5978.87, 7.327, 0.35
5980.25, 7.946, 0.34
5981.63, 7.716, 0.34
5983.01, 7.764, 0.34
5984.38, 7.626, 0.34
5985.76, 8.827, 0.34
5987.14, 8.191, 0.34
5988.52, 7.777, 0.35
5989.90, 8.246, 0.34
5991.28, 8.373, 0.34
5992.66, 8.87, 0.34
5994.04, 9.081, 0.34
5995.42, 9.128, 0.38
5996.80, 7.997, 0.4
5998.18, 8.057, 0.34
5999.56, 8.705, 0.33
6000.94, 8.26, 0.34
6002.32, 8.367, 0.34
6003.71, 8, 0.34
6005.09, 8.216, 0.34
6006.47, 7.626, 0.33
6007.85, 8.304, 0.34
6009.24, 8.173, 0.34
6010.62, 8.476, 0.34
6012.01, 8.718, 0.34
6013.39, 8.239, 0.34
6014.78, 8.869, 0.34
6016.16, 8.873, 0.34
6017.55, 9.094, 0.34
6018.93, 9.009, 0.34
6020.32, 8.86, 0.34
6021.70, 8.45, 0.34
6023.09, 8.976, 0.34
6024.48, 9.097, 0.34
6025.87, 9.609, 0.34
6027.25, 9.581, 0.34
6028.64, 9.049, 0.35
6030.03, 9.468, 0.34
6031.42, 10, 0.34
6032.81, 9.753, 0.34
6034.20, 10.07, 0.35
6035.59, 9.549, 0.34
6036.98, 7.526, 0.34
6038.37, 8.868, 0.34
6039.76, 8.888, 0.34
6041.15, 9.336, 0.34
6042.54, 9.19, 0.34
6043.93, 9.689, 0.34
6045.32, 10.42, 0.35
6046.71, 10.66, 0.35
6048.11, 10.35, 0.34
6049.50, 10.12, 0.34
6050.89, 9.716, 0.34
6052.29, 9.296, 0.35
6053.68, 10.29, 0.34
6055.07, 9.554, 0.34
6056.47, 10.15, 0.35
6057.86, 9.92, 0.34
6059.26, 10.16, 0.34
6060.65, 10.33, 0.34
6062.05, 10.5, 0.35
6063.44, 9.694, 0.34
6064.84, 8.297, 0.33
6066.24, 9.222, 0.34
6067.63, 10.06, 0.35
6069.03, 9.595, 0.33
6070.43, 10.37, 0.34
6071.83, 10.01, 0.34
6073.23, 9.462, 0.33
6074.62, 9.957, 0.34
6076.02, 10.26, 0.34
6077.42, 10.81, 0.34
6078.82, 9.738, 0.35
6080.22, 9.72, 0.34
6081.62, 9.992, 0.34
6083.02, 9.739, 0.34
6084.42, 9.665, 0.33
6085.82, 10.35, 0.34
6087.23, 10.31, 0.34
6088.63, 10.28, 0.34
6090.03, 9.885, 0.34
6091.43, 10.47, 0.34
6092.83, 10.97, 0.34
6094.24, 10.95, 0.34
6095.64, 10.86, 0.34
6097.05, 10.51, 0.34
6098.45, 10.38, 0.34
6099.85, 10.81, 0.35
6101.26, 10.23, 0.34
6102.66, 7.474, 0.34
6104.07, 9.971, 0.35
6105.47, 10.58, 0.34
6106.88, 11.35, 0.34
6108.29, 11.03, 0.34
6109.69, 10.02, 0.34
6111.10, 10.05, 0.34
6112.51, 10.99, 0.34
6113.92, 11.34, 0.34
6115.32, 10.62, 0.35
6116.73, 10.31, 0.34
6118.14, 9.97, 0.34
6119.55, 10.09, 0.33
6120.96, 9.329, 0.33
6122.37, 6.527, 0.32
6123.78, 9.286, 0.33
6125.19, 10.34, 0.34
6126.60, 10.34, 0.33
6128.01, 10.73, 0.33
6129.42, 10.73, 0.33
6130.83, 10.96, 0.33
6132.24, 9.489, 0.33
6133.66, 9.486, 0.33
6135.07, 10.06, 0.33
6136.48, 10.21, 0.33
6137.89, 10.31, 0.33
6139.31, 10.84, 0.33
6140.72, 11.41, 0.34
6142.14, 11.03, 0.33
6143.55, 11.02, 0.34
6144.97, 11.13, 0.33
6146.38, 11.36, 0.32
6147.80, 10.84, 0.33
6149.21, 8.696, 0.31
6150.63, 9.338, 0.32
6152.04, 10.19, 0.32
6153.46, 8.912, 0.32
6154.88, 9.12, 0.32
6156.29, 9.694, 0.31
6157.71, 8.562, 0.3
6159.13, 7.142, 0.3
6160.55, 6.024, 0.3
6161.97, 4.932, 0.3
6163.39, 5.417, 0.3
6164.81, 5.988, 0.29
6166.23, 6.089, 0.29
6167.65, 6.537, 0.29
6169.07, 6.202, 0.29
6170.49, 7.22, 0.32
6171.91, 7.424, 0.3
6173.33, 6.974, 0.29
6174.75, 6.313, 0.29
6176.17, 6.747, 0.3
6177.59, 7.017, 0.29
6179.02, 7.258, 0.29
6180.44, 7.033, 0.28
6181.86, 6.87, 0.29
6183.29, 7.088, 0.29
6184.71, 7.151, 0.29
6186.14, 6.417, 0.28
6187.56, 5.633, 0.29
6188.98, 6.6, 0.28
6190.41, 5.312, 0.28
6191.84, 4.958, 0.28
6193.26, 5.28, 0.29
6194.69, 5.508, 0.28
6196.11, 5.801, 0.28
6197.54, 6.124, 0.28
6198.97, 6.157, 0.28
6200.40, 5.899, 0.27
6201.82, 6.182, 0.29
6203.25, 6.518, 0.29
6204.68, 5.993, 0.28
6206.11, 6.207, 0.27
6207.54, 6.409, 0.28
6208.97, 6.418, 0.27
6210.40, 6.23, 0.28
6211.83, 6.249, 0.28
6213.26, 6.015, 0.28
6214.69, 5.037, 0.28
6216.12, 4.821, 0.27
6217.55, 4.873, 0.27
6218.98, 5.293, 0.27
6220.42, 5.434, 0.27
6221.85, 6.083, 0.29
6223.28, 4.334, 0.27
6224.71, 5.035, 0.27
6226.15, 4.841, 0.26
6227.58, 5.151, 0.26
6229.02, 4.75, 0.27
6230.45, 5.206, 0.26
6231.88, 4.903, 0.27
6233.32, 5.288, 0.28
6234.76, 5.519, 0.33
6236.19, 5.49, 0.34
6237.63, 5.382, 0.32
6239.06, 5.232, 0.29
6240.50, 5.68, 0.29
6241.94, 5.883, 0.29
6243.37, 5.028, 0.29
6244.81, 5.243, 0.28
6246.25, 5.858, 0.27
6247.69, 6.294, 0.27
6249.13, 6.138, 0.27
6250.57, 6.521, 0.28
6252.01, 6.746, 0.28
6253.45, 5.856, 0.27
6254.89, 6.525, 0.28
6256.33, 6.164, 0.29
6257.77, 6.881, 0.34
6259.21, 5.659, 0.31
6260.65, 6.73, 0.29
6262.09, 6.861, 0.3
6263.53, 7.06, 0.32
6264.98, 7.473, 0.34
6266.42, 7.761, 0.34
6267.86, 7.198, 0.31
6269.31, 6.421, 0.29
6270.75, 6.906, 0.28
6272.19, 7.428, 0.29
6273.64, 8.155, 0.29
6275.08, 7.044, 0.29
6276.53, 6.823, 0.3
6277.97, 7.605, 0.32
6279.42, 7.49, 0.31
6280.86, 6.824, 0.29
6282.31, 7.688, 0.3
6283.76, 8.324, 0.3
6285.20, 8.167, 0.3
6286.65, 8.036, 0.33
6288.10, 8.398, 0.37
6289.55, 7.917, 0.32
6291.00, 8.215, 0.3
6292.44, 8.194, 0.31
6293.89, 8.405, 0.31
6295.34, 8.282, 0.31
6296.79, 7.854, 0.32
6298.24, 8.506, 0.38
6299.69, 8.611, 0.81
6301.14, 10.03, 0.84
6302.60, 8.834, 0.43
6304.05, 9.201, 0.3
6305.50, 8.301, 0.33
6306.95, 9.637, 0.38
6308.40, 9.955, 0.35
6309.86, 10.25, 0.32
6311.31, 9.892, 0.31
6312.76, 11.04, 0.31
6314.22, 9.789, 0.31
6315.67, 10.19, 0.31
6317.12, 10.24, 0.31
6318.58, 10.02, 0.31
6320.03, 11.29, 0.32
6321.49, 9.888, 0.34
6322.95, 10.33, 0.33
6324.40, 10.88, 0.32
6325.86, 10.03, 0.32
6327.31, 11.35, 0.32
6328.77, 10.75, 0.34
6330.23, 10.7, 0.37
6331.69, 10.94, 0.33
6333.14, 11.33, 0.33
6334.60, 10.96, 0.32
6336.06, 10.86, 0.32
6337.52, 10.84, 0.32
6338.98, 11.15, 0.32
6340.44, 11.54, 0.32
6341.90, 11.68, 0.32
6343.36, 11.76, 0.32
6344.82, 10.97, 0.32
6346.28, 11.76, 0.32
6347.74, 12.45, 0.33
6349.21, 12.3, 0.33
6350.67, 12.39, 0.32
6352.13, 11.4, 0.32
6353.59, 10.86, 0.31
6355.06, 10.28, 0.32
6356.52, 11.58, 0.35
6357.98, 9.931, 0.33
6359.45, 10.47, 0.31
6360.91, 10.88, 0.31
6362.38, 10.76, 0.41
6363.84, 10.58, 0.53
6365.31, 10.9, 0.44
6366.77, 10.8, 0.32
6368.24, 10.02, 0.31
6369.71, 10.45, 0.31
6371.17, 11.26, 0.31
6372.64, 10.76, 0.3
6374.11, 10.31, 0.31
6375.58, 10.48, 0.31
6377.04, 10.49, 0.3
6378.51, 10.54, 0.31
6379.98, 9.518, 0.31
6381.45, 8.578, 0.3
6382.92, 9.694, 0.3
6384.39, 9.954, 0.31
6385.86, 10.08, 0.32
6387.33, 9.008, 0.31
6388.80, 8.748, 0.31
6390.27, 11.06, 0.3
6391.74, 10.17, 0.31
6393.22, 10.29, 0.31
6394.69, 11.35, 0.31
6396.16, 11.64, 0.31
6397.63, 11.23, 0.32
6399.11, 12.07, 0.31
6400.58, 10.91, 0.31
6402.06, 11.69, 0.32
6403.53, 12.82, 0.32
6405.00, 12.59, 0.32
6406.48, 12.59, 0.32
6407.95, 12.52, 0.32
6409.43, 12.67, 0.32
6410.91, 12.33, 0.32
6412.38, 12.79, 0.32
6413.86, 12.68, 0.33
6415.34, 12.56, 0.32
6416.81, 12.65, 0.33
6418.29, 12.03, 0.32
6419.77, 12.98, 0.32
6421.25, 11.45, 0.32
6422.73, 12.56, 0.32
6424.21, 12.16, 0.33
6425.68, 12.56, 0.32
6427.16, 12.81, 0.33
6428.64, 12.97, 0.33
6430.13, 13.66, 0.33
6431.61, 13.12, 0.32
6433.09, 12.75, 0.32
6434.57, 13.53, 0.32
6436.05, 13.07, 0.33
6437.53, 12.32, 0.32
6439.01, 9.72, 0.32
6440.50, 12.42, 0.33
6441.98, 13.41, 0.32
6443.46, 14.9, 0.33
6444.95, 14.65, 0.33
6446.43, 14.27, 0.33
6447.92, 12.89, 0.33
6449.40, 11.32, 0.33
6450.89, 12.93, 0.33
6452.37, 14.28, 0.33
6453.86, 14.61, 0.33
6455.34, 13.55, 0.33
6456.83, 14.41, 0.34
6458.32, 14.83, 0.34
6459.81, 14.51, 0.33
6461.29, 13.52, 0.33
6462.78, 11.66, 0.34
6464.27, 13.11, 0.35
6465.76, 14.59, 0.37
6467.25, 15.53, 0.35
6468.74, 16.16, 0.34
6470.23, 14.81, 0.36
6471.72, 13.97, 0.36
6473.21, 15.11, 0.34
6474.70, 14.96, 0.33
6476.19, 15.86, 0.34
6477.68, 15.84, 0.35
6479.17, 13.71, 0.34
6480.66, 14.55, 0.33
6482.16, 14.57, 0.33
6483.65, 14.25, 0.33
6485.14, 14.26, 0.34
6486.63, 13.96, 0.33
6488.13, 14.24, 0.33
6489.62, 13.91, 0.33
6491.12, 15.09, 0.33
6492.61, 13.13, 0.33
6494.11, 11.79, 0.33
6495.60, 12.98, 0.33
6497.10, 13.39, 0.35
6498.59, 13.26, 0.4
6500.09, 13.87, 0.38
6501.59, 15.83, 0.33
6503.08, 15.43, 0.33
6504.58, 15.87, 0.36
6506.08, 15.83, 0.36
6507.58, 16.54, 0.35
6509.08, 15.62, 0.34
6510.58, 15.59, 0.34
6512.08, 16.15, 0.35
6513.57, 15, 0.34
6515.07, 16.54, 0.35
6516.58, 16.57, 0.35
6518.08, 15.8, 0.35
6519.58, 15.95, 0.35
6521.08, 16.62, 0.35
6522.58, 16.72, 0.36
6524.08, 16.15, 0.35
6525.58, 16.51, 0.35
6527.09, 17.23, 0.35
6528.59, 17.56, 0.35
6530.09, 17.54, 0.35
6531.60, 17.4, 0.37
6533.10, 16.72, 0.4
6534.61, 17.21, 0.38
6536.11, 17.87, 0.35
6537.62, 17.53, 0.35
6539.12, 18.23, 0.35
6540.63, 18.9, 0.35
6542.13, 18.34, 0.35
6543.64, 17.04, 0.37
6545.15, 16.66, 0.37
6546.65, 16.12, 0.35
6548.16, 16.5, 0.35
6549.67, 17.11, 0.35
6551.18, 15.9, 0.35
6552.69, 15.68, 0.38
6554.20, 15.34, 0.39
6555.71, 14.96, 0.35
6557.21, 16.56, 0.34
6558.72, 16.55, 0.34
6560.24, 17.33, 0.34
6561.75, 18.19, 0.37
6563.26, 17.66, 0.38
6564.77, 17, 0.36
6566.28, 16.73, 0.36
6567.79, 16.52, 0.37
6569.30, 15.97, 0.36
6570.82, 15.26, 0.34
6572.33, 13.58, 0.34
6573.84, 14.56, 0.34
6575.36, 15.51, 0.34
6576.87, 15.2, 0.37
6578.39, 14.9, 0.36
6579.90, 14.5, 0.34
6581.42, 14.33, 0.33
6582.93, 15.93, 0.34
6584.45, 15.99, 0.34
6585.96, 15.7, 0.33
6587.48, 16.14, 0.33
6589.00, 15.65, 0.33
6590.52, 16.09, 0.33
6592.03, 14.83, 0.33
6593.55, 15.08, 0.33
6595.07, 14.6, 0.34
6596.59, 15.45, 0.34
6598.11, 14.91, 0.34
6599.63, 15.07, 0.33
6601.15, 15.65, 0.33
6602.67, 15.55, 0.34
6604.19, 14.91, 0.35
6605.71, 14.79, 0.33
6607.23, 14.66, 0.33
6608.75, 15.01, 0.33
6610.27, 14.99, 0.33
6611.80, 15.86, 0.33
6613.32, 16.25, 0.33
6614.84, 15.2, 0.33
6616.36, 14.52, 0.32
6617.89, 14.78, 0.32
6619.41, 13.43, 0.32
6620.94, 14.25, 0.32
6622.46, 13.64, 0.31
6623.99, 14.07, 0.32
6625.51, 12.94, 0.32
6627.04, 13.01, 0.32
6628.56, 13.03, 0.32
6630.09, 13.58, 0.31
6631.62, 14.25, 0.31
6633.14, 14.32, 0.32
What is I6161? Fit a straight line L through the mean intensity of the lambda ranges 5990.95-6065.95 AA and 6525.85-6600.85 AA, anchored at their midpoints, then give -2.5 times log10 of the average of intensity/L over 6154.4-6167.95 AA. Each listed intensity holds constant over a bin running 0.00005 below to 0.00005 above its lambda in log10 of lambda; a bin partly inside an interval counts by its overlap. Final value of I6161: 0.49 mag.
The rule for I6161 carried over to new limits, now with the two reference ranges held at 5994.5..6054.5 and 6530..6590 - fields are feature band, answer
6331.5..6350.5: 0.166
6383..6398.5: 0.333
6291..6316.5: 0.363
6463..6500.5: 0.076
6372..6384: 0.351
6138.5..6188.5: 0.338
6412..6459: 0.128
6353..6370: 0.272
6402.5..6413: 0.136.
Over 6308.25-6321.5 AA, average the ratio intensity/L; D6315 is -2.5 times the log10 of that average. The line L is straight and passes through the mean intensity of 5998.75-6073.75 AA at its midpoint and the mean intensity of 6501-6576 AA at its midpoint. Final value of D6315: 0.28 mag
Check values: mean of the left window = 9.28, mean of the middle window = 10.3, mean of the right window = 16.5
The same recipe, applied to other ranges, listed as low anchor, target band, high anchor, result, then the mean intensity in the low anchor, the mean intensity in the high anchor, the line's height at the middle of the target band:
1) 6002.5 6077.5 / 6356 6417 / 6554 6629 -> 0.188 mag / 9.37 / 15.3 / 13.1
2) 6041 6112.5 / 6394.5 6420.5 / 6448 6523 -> 0.127 mag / 10.1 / 14.6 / 13.8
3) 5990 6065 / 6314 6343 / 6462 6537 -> 0.208 mag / 9.15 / 15.3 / 13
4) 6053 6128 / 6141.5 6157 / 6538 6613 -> 0.067 mag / 10.1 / 15.9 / 10.8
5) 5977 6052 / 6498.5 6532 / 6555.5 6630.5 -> -0.124 mag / 8.8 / 15.2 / 14.4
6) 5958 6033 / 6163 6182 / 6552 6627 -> 0.475 mag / 8.2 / 15.3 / 10.3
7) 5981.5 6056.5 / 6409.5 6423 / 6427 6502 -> 0.071 mag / 8.93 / 13.8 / 13.3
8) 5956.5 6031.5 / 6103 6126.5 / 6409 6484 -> -0.057 mag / 8.13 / 13.5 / 9.56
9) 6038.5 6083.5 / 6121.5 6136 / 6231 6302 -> -0.105 mag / 9.85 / 6.96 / 8.89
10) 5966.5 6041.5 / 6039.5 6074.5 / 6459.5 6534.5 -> -0.077 mag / 8.44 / 15.1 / 9.16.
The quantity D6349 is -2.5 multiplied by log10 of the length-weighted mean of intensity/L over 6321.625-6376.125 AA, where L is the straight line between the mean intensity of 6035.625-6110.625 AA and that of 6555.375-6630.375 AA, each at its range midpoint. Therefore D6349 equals 0.16 mag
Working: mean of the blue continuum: 9.96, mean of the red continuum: 15.2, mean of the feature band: 11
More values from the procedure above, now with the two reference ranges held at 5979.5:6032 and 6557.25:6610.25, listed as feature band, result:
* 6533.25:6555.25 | -0.128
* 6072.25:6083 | -0.061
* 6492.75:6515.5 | -0.016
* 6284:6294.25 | 0.415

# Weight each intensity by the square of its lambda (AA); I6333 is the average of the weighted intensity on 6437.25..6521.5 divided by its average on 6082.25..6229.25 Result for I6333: 1.96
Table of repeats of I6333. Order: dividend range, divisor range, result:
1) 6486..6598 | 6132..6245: 2.58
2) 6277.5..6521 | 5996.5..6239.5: 1.56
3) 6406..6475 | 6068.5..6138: 1.46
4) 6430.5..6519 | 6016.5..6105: 1.66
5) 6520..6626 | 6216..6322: 2.40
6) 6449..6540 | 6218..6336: 2.10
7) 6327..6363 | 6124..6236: 1.63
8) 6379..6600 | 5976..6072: 1.86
